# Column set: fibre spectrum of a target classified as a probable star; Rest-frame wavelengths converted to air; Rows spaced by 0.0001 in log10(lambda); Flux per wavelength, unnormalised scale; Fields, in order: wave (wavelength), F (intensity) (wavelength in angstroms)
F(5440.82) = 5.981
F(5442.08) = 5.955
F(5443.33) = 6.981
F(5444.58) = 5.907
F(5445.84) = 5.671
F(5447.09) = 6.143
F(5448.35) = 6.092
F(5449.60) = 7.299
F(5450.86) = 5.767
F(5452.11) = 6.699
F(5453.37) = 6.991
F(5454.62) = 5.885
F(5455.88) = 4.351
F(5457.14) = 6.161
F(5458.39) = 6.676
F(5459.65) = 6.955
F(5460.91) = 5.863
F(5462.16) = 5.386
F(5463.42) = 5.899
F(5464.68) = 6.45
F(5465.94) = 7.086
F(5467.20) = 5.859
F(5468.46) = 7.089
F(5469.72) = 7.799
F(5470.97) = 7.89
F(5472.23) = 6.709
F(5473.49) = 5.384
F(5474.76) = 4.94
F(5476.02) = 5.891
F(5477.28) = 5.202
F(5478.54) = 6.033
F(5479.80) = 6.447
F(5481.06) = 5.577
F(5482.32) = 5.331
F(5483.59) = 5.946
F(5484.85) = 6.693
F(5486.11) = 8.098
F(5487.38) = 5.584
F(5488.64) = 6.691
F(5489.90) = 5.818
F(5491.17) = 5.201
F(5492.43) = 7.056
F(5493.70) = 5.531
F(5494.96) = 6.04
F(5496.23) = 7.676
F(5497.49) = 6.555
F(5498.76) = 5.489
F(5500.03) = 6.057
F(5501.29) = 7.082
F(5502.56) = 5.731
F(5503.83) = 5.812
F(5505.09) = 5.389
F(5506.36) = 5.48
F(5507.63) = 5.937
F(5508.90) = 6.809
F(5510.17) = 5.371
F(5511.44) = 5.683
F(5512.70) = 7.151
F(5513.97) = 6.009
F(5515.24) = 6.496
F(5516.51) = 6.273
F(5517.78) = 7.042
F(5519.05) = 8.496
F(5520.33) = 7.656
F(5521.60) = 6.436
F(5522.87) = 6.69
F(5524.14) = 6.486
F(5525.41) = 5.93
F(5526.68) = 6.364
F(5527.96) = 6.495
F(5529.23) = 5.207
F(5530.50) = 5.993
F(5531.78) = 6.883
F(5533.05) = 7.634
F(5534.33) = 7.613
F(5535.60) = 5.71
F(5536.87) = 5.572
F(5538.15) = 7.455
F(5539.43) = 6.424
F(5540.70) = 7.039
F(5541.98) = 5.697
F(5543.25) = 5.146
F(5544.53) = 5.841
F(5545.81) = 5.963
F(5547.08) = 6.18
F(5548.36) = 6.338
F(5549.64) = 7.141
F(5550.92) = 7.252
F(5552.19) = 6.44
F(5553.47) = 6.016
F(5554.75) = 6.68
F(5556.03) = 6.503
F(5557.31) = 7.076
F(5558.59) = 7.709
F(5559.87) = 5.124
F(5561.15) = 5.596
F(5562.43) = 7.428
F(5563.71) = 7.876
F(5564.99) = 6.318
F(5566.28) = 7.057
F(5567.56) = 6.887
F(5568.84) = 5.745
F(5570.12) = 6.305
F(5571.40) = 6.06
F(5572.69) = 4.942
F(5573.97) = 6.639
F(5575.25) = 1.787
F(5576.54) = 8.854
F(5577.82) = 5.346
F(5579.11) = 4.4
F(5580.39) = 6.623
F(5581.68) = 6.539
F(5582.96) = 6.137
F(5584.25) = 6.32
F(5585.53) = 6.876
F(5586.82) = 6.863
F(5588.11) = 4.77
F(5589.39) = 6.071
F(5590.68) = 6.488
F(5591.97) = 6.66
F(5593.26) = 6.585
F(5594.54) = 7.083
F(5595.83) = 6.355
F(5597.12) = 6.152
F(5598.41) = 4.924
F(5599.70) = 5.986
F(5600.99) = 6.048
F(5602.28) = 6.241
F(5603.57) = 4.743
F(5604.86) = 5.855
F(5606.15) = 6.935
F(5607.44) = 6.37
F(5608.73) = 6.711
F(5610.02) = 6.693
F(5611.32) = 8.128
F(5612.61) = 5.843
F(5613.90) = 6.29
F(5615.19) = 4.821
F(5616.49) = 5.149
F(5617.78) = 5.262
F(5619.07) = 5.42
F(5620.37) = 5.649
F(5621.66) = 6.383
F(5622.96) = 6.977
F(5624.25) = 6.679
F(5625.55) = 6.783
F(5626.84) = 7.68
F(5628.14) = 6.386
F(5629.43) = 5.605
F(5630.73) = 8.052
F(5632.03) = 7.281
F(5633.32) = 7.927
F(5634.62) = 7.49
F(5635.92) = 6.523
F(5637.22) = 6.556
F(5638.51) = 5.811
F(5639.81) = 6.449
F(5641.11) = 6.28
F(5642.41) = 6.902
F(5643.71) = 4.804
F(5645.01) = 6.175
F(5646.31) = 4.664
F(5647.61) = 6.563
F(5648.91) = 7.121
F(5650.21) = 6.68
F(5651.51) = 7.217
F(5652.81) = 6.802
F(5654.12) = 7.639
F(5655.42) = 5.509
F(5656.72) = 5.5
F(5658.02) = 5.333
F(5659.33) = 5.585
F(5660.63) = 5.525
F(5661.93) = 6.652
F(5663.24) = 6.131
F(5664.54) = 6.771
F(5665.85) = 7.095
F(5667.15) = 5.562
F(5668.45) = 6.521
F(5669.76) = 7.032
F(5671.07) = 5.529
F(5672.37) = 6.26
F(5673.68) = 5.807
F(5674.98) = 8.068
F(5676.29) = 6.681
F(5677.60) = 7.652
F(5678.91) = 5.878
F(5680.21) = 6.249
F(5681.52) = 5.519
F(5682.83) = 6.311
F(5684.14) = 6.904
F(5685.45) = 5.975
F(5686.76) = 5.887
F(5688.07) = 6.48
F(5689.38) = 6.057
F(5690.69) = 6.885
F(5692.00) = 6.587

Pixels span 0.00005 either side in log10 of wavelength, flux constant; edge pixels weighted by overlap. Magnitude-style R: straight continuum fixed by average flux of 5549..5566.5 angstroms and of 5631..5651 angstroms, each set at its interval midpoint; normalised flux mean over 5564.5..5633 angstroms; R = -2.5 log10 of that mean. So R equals 0.07 mag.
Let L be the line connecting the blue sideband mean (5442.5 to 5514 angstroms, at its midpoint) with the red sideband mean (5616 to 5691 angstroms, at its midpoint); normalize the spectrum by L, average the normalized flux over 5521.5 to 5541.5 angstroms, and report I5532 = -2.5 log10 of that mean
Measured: -0.04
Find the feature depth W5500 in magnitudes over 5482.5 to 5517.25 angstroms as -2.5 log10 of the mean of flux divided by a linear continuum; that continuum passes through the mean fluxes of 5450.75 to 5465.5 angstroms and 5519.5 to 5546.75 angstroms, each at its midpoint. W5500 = 0.01 mag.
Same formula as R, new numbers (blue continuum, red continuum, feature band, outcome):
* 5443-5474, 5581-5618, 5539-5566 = -0.04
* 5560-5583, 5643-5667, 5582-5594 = -0.03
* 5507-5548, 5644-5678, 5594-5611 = 0.03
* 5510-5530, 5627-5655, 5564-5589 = 0.09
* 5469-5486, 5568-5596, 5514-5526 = -0.11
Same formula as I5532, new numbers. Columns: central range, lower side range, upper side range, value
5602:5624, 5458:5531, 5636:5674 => 0.03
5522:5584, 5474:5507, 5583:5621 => -0.04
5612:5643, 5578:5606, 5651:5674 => -0.04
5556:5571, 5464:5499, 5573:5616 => -0.08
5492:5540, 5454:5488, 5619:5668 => -0.03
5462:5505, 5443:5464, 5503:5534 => 0.01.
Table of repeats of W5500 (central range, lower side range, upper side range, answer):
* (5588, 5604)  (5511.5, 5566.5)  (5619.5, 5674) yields 0.07 mag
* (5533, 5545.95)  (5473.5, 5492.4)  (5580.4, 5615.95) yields -0.04 mag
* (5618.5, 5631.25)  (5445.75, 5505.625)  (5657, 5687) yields -0.05 mag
